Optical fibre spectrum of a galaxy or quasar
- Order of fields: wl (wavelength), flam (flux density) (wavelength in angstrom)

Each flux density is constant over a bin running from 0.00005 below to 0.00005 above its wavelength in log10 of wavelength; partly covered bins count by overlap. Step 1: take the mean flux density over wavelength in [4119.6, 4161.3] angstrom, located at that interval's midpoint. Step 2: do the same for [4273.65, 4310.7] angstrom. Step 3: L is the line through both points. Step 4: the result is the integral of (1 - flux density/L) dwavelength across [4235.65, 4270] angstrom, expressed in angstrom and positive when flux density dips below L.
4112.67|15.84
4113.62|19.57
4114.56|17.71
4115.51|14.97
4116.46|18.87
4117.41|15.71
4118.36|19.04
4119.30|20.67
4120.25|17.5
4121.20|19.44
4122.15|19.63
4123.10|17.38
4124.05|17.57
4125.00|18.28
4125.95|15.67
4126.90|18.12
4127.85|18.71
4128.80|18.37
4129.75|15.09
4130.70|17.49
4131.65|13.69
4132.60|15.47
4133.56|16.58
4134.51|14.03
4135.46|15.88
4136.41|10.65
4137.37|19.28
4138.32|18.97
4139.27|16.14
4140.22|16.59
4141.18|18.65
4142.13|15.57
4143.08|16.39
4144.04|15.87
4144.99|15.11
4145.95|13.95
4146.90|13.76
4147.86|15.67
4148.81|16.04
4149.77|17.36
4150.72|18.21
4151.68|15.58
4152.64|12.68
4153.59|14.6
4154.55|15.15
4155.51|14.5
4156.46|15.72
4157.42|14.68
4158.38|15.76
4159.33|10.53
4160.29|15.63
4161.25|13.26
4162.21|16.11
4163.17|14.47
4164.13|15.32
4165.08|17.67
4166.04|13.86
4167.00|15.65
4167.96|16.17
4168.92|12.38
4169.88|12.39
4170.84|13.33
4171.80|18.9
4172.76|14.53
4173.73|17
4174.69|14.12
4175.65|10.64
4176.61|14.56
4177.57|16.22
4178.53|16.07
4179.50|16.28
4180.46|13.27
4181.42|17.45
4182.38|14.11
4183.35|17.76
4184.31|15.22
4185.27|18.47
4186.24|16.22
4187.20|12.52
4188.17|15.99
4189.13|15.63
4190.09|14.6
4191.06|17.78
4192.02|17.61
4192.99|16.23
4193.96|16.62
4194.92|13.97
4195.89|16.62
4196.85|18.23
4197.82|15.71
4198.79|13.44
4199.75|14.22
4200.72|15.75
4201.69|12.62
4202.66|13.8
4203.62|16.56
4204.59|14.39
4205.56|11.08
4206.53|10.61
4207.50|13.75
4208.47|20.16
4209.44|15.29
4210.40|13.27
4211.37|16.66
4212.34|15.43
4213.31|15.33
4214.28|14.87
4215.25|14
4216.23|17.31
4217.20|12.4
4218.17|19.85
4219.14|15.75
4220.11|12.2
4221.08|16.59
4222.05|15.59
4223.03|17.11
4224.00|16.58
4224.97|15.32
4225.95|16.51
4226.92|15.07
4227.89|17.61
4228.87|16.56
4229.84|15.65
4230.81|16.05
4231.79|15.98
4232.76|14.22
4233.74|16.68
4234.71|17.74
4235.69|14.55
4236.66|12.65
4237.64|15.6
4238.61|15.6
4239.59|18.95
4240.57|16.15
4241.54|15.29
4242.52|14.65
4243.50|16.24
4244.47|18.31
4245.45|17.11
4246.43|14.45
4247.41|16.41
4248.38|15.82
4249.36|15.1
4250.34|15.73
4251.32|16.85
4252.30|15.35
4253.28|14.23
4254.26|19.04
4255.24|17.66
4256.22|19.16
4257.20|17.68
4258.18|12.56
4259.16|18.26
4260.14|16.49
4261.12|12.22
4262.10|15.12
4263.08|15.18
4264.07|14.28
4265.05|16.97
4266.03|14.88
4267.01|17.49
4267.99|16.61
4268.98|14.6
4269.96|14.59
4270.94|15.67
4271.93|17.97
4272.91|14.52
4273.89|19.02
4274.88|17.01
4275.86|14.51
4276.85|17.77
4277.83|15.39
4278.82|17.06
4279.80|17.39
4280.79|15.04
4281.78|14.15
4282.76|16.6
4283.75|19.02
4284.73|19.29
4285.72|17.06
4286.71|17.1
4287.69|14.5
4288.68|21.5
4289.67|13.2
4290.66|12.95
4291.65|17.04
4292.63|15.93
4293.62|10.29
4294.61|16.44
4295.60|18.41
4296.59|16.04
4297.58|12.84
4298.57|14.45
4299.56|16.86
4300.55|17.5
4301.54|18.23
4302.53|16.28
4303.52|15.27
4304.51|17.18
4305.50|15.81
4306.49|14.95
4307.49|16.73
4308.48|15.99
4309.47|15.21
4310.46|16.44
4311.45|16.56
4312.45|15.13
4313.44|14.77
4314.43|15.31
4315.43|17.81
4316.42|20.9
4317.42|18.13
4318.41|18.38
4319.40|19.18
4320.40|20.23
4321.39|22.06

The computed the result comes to 0.5 angstrom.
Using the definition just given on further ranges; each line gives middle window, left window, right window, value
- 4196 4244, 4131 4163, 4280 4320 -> 1.3 angstrom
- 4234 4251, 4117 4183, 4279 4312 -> 0.1 angstrom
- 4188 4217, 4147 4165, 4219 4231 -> 0.8 angstrom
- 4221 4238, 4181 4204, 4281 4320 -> 0.1 angstrom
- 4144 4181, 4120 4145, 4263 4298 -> 3.8 angstrom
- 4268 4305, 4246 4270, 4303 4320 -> 0.3 angstrom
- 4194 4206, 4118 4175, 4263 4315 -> 0.9 angstrom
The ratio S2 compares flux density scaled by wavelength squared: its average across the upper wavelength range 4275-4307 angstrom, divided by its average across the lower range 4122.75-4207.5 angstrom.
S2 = 1.1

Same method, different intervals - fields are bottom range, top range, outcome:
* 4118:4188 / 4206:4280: 1.05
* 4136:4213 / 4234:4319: 1.11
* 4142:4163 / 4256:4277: 1.12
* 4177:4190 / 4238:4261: 1.07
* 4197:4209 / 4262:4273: 1.12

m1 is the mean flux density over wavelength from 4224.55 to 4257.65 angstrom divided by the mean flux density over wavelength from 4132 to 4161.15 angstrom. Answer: 1.0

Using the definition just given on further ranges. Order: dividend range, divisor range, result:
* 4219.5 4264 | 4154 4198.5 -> 1.04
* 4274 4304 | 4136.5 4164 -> 1.05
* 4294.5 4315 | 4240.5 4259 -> 0.99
